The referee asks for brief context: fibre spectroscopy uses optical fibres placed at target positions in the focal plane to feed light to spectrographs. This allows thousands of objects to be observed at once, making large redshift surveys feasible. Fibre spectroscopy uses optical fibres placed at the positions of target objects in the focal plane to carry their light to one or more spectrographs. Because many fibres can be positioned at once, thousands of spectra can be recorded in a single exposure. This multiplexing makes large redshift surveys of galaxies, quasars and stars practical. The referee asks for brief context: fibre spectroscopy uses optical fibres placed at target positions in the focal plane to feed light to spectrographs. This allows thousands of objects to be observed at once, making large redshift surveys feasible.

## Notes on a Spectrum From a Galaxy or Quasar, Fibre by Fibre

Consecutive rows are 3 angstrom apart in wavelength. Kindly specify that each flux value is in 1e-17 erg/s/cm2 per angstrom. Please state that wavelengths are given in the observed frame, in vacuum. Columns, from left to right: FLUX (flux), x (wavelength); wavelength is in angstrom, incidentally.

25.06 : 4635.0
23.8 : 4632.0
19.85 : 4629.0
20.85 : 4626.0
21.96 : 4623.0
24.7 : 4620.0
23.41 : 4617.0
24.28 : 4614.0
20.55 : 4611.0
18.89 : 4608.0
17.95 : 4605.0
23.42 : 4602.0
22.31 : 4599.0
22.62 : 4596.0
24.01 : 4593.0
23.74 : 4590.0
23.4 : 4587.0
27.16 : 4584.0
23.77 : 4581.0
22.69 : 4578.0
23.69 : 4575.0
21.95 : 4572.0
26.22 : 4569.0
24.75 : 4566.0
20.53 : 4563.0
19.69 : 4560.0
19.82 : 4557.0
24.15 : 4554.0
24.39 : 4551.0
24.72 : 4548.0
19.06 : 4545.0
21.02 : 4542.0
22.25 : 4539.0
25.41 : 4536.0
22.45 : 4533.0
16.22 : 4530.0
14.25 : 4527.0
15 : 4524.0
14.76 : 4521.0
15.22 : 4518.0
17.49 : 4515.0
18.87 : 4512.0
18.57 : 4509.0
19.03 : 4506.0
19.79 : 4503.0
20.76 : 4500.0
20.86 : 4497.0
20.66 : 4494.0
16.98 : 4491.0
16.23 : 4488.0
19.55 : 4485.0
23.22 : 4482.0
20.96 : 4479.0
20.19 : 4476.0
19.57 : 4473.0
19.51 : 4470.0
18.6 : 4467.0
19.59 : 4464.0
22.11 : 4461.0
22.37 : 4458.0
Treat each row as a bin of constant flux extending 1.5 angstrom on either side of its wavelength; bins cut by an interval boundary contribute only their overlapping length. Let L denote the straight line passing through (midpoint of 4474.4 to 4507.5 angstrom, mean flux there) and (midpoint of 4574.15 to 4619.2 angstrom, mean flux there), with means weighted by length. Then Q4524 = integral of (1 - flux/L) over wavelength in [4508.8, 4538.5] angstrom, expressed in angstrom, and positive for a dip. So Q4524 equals 4.1 angstrom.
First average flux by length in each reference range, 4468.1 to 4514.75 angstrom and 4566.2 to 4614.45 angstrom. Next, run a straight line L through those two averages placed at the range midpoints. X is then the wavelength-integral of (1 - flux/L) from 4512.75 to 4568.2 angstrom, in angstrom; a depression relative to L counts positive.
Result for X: 3.1 angstrom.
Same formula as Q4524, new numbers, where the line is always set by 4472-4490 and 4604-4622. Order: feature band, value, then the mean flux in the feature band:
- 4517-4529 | 3.3 angstrom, 14.8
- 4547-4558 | -1.3 angstrom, 23.4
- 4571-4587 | -2.0 angstrom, 23.9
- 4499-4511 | 0.5 angstrom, 19.5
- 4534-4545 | -0.9 angstrom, 22.4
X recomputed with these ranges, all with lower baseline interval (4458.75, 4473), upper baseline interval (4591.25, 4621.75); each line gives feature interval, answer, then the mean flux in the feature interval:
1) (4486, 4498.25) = 1.07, 18.7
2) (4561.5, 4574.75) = -1.08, 23.4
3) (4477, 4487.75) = -0.17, 20.6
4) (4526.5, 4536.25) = 0.78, 19.4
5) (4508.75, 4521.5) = 2.33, 17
